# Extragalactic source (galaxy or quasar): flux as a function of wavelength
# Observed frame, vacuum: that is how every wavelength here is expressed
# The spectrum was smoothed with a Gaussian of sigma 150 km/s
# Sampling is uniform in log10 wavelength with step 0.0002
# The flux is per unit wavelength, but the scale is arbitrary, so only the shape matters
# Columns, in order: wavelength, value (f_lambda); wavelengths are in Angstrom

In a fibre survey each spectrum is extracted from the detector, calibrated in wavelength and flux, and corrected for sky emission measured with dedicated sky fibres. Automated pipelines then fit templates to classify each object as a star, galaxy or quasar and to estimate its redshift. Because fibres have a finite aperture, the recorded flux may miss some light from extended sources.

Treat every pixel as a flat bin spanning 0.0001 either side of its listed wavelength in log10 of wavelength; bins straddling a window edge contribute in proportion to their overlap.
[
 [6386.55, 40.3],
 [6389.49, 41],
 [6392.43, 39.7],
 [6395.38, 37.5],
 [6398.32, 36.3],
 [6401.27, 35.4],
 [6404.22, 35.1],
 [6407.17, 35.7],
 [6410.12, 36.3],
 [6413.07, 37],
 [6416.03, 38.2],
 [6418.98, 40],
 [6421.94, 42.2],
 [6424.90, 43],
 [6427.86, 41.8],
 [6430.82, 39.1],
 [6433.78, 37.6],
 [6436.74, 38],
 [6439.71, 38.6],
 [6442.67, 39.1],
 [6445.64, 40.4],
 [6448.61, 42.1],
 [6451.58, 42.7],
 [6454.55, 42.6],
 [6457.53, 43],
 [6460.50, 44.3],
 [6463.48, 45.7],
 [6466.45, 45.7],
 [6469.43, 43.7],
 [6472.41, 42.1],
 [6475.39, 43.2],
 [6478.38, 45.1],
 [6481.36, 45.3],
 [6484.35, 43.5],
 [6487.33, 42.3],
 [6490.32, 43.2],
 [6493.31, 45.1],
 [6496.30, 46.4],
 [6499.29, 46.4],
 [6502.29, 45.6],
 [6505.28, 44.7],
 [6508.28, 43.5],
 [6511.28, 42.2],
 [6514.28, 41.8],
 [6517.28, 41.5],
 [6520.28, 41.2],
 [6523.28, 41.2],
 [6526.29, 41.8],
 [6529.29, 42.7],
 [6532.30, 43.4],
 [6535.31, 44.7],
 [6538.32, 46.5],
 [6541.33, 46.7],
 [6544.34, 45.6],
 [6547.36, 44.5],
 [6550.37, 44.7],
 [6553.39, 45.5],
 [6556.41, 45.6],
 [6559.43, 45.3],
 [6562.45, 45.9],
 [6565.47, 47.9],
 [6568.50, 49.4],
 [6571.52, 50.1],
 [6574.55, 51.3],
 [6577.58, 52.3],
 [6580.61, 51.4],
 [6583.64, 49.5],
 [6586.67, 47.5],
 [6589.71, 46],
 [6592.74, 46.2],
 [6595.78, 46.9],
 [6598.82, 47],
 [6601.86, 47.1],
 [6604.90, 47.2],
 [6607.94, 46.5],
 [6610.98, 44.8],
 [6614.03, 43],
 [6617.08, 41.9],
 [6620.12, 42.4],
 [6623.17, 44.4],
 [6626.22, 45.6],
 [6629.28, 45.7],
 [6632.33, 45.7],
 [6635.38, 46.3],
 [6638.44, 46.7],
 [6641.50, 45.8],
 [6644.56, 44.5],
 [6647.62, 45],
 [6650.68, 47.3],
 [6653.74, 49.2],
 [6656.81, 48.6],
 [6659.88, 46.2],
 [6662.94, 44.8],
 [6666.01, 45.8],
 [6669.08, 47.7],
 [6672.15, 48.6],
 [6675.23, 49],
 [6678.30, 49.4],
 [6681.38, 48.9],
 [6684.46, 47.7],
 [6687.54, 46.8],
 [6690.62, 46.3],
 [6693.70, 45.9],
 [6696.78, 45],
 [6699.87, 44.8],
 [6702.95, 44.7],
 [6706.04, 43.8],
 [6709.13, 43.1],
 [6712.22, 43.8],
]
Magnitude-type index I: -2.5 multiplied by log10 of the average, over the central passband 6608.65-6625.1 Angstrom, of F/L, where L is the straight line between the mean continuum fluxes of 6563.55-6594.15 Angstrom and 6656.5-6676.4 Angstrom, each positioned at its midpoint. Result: 0.11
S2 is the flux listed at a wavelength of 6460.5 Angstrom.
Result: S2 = 44.3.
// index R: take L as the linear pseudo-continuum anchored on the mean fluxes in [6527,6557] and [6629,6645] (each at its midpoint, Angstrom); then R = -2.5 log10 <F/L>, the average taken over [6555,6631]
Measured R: -0.03 mag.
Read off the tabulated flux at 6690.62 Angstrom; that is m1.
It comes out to 46.3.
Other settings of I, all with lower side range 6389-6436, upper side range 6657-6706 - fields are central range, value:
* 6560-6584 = -0.145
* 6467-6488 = -0.085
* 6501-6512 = -0.070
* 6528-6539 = -0.051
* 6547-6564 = -0.061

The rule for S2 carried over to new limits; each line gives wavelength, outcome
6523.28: 41.2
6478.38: 45.1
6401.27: 35.4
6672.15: 48.6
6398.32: 36.3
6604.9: 47.2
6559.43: 45.3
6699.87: 44.8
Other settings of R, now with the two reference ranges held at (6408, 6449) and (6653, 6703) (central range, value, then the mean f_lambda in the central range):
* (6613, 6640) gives 0.02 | 44.7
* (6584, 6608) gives -0.06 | 46.9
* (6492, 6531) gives -0.04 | 43.4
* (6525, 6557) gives -0.05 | 44.7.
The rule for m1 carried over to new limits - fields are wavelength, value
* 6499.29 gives 46.4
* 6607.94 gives 46.5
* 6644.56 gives 44.5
